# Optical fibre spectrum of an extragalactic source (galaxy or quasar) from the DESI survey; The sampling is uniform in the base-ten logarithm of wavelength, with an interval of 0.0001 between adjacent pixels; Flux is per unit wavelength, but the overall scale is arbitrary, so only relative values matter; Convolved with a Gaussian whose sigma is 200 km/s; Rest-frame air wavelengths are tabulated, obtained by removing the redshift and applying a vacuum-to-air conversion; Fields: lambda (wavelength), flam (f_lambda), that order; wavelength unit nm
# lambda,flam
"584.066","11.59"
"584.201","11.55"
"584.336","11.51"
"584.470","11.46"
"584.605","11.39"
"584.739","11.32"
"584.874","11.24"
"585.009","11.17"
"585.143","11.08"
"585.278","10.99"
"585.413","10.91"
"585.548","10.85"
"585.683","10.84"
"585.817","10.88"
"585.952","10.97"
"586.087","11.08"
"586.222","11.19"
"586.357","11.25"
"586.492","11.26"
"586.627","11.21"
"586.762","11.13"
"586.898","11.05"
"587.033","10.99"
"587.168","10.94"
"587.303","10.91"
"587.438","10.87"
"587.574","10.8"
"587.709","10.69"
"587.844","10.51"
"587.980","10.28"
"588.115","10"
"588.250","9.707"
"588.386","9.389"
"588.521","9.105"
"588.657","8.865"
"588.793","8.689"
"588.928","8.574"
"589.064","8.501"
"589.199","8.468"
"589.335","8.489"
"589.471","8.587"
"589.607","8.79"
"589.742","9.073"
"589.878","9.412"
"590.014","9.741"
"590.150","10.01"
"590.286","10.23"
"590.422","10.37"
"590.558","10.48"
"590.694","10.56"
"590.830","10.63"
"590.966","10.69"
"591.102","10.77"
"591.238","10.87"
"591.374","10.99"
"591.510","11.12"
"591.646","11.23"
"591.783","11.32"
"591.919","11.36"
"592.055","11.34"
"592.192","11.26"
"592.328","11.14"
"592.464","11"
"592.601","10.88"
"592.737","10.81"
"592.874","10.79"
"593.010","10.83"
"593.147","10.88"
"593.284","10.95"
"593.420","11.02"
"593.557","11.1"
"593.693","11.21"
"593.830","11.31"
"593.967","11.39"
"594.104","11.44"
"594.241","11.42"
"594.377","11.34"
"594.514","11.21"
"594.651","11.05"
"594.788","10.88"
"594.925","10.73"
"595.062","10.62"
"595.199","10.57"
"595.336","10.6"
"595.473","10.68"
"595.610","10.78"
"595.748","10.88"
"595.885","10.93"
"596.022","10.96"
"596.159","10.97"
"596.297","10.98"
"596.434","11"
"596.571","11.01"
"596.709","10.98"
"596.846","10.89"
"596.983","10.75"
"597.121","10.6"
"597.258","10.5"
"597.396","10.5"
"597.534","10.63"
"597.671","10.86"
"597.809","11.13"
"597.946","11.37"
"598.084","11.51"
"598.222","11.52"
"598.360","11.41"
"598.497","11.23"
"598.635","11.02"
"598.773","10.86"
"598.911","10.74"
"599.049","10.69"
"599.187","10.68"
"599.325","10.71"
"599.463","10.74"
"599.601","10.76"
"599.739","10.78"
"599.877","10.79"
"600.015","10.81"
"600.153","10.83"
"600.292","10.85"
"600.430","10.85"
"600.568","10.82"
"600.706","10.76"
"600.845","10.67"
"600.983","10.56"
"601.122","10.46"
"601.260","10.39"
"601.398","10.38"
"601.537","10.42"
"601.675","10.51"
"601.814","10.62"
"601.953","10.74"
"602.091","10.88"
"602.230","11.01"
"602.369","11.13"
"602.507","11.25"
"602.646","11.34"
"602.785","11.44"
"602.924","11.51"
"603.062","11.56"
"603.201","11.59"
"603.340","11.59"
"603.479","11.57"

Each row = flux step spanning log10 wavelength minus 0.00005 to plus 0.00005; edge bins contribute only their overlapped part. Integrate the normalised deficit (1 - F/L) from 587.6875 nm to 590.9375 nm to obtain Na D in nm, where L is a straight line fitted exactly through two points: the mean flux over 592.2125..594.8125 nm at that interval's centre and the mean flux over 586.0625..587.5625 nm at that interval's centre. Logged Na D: 0.45 nm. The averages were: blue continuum 11.1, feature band 9.55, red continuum 11.1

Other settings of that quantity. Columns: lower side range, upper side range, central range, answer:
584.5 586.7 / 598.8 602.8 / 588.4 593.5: 0.36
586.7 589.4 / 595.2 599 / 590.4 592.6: -0.14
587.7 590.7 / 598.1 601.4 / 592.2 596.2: -0.35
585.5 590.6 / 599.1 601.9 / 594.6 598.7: -0.17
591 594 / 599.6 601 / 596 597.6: 0.01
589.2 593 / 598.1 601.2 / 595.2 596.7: -0.03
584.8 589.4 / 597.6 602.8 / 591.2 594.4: -0.16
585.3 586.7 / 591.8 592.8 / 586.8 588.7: 0.13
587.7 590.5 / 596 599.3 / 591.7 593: -0.15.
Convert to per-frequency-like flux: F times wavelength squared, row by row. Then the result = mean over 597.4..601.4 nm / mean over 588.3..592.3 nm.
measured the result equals 1.12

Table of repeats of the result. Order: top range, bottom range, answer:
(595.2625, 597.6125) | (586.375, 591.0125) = 1.11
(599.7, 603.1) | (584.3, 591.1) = 1.10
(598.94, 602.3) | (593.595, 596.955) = 0.99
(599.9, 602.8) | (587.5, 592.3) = 1.12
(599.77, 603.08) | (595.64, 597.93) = 1.01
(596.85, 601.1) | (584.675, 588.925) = 1.07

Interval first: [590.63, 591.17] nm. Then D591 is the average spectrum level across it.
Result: 10.7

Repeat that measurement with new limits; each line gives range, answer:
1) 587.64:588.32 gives 10.2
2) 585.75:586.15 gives 11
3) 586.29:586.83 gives 11.2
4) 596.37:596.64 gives 11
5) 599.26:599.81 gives 10.8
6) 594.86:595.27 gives 10.6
